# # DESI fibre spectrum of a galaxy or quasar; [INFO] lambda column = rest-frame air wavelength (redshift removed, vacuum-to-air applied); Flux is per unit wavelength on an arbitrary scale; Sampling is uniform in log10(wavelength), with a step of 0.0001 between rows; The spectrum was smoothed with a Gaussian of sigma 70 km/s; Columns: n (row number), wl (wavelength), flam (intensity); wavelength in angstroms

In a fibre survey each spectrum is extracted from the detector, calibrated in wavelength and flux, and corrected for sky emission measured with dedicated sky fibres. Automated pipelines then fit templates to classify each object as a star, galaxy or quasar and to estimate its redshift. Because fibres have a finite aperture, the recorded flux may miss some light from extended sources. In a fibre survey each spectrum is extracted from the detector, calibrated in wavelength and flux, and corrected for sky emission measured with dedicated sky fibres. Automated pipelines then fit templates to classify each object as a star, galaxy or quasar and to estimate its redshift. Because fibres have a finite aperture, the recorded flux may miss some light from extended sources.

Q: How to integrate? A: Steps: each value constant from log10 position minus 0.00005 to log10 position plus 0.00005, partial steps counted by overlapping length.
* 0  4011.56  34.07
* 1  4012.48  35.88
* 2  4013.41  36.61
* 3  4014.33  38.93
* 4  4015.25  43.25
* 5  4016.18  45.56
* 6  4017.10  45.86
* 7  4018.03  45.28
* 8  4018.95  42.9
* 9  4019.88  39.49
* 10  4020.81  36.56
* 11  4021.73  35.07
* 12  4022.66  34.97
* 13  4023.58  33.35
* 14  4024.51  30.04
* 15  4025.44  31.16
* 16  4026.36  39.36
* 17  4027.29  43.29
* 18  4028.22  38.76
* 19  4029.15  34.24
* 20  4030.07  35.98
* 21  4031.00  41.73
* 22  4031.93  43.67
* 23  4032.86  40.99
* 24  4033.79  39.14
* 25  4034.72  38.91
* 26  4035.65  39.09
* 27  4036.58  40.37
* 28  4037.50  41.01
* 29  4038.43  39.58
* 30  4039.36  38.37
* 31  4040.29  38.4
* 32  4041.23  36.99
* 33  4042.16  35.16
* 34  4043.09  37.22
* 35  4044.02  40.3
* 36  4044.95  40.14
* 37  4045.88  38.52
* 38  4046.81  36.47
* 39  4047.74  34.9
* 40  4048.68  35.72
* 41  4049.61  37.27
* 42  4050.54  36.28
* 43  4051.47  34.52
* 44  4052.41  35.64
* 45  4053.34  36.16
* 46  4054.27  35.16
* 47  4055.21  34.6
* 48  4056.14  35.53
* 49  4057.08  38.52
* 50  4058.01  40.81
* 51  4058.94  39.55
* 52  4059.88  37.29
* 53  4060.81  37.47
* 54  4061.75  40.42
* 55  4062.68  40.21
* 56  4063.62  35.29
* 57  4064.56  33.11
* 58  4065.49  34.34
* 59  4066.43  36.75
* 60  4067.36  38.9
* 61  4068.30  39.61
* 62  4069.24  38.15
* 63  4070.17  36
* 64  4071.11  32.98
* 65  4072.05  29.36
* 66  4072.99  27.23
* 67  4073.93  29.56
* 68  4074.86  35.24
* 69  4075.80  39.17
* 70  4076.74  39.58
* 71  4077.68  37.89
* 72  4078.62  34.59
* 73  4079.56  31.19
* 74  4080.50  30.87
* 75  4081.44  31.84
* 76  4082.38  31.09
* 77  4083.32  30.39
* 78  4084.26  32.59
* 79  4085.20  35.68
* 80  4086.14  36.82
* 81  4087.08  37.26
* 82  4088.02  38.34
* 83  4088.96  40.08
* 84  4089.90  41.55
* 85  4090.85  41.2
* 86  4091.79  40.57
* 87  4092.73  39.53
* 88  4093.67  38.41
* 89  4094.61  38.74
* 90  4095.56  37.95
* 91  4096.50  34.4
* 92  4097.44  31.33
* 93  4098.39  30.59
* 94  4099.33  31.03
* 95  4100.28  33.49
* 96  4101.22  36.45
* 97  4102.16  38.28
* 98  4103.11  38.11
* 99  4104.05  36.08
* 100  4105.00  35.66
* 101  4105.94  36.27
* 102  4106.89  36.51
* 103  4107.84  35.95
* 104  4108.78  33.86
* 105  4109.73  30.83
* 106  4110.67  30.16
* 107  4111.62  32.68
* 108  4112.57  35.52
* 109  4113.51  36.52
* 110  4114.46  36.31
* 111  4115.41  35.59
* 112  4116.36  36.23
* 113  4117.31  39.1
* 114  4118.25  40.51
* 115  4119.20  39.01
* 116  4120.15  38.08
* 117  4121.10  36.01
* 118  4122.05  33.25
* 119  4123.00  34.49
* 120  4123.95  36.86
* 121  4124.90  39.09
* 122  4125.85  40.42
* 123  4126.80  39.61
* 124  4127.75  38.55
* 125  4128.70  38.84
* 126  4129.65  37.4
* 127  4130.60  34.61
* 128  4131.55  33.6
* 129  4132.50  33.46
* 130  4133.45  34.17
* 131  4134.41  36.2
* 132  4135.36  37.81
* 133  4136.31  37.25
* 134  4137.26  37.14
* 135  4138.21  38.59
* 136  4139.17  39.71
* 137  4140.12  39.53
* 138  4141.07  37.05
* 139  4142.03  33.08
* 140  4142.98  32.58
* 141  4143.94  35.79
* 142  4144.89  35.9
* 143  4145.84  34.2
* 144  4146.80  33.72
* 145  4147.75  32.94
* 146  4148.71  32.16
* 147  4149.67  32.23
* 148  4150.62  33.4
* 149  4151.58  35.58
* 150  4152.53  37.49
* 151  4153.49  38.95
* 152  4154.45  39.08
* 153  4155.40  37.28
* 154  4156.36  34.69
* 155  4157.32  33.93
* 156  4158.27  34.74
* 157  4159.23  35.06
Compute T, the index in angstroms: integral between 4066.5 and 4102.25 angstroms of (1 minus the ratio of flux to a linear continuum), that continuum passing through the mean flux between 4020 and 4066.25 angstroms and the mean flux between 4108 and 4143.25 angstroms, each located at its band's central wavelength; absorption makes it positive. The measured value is 1.4 angstroms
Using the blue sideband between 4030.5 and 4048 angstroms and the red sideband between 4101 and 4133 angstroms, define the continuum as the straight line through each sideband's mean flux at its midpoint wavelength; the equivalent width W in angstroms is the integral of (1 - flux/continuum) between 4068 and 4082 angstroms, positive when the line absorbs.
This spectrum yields 1.4 angstroms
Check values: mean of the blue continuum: 39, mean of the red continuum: 36.3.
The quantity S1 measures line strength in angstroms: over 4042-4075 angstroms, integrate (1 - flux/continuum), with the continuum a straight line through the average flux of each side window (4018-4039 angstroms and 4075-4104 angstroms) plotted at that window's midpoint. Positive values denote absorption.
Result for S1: 0.8 angstroms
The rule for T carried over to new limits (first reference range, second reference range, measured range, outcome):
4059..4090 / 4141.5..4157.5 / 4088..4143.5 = -2.1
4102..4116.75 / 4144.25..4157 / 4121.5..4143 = -0.9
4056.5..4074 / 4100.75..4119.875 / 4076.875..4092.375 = 0.1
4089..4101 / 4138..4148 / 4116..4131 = -0.6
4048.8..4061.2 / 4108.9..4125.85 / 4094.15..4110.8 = 0.6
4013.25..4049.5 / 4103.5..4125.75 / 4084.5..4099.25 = -0.2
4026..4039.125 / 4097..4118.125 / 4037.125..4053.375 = 0.6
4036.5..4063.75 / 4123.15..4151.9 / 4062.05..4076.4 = 0.8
